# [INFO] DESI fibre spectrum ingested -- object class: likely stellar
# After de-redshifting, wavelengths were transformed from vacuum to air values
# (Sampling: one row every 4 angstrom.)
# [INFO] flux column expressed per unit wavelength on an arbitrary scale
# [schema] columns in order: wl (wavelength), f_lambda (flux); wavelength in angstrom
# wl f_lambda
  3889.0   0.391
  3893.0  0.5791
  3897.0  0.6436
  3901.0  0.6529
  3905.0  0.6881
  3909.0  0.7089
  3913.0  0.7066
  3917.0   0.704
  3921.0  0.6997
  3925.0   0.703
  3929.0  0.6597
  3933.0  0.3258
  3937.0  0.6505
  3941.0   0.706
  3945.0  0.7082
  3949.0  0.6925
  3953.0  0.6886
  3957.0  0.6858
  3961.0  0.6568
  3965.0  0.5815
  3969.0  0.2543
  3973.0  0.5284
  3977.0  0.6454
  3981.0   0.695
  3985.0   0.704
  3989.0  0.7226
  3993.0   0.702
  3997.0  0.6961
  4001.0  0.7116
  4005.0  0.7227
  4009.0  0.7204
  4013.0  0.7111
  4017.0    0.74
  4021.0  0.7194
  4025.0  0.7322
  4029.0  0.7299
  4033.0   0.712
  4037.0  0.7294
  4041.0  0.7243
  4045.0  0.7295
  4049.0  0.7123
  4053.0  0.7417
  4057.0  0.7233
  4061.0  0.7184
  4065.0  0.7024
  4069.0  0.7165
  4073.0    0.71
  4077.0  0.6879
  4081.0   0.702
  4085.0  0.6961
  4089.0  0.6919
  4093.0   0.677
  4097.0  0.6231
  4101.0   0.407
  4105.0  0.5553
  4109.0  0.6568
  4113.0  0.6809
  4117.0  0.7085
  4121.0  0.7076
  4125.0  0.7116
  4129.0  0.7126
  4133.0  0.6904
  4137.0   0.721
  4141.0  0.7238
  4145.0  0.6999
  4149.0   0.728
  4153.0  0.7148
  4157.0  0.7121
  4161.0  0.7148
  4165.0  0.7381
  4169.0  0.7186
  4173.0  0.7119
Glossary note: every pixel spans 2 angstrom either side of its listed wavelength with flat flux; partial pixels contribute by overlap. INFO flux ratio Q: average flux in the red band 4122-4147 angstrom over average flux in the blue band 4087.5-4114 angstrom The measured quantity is 1.2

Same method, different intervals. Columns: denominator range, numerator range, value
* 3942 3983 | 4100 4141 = 1.08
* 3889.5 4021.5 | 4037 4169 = 1.06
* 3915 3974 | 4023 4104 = 1.12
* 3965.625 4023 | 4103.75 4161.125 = 1.06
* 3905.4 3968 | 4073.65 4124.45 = 1.00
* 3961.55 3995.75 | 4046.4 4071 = 1.18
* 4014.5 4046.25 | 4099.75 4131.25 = 0.89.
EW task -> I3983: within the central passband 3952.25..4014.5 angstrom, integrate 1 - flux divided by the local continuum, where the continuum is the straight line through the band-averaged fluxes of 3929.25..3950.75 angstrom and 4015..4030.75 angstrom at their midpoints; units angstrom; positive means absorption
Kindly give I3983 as 2.6 angstrom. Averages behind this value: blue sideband 0.619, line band 0.65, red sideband 0.73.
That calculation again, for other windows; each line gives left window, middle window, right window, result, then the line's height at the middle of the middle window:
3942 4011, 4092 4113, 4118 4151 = 3.35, 0.7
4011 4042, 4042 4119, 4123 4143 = 4.50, 0.718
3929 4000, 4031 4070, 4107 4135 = -3.28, 0.665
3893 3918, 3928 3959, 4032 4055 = 2.25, 0.689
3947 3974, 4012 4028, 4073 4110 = -3.10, 0.609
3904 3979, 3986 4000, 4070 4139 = -1.41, 0.642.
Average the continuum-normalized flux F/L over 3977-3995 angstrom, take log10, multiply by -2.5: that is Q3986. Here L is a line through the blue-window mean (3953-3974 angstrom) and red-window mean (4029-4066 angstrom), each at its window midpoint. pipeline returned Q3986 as -0.17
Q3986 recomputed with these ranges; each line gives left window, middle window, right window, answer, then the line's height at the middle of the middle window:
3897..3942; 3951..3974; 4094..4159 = 0.16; 0.657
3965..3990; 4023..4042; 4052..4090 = -0.11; 0.658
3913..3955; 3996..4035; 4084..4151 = -0.09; 0.662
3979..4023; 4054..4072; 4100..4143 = -0.04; 0.69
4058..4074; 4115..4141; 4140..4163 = 0.01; 0.715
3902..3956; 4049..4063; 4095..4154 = -0.09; 0.667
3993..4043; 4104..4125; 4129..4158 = 0.07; 0.715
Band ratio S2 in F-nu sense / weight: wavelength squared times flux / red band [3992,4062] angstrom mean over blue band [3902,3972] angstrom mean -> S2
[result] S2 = 1.19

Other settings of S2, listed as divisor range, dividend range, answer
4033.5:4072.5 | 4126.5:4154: 1.03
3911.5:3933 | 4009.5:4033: 1.15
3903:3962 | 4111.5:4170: 1.19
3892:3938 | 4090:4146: 1.14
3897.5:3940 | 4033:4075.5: 1.18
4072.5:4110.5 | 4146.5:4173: 1.17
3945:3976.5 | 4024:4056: 1.27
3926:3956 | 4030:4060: 1.20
